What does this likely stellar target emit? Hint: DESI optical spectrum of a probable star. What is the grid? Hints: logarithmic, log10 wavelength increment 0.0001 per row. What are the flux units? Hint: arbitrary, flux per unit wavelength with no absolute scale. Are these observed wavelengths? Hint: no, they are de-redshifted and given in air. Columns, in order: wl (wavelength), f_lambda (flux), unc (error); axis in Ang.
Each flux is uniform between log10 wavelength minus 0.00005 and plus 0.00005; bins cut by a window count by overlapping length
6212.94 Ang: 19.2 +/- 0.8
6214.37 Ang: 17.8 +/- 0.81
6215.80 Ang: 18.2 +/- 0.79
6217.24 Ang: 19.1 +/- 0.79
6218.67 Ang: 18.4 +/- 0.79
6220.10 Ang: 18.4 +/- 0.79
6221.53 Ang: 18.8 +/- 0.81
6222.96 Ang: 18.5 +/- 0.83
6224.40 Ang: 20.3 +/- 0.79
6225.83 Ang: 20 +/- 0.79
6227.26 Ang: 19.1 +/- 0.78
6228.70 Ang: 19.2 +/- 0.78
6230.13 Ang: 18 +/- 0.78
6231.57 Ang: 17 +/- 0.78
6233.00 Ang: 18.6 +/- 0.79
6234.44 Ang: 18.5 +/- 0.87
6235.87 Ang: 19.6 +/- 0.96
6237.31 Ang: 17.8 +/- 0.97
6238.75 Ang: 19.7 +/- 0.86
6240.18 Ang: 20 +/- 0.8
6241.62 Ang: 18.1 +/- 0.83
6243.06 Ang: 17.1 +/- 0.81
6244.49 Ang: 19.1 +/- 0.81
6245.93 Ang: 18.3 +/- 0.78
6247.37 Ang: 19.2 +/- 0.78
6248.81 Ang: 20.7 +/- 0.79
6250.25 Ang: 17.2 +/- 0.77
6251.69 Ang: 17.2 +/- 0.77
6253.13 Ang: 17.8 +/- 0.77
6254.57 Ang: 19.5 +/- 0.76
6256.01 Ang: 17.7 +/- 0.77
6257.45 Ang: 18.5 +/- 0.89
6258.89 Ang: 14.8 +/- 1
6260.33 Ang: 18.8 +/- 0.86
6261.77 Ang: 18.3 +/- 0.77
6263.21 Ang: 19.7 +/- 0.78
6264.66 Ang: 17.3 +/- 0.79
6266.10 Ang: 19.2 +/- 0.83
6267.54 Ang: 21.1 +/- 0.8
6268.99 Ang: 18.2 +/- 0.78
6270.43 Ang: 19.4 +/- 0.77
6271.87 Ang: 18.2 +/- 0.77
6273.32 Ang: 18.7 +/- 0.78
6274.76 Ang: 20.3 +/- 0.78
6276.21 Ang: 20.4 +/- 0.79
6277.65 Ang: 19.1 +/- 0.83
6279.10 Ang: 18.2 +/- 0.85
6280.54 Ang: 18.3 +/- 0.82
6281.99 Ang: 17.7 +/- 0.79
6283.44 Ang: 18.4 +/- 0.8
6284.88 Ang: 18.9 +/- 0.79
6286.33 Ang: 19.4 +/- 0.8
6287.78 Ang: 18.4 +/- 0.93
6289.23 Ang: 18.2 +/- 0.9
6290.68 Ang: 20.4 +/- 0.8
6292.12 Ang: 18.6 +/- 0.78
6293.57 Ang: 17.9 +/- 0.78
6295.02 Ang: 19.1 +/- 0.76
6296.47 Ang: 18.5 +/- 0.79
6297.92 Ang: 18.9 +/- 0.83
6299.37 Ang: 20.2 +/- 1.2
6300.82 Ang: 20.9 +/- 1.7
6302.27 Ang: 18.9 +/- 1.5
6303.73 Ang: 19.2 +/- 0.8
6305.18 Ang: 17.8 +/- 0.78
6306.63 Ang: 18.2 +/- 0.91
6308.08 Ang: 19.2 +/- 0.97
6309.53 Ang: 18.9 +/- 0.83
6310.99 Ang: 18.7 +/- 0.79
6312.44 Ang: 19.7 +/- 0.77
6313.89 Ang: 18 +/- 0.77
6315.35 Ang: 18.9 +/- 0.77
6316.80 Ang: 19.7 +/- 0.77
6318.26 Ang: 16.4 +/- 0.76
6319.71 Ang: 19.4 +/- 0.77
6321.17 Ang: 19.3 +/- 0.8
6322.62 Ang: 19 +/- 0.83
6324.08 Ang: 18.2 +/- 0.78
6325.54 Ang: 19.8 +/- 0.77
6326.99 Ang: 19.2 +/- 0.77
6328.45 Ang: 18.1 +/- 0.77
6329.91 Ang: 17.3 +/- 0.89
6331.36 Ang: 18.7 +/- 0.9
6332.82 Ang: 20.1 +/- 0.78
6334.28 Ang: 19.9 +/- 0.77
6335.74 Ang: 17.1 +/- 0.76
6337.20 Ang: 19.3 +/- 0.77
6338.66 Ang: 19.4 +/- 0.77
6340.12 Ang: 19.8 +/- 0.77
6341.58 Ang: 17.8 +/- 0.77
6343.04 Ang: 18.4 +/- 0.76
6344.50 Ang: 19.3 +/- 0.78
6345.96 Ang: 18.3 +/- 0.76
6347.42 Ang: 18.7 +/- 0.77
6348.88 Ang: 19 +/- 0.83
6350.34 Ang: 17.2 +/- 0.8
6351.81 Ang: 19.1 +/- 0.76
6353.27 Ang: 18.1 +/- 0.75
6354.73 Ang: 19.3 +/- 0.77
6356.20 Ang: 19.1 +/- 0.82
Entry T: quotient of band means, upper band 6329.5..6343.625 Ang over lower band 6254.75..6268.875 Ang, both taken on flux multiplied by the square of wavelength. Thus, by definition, 1.05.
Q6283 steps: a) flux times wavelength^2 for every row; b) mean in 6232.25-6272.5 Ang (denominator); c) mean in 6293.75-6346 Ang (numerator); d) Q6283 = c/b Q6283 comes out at 1.04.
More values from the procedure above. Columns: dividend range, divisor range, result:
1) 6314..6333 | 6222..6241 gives 1.02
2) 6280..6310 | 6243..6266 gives 1.05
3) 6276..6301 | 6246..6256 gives 1.03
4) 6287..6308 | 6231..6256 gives 1.04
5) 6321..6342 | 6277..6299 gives 1.02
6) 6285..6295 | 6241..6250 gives 1.02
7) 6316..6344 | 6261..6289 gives 1.01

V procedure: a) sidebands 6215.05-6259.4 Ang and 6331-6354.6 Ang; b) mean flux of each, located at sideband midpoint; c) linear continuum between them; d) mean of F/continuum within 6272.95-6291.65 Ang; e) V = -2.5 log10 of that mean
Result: -0.02 mag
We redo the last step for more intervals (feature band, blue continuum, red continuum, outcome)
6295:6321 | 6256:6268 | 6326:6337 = -0.02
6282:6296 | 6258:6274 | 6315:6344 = -0.01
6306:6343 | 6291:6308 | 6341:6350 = 0.00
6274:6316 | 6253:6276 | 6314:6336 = -0.01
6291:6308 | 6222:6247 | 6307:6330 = -0.01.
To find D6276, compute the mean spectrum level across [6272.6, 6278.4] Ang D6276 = 19.6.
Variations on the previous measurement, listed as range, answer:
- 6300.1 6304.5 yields 19.6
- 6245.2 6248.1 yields 18.7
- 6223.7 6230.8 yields 19.3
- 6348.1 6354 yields 18.4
